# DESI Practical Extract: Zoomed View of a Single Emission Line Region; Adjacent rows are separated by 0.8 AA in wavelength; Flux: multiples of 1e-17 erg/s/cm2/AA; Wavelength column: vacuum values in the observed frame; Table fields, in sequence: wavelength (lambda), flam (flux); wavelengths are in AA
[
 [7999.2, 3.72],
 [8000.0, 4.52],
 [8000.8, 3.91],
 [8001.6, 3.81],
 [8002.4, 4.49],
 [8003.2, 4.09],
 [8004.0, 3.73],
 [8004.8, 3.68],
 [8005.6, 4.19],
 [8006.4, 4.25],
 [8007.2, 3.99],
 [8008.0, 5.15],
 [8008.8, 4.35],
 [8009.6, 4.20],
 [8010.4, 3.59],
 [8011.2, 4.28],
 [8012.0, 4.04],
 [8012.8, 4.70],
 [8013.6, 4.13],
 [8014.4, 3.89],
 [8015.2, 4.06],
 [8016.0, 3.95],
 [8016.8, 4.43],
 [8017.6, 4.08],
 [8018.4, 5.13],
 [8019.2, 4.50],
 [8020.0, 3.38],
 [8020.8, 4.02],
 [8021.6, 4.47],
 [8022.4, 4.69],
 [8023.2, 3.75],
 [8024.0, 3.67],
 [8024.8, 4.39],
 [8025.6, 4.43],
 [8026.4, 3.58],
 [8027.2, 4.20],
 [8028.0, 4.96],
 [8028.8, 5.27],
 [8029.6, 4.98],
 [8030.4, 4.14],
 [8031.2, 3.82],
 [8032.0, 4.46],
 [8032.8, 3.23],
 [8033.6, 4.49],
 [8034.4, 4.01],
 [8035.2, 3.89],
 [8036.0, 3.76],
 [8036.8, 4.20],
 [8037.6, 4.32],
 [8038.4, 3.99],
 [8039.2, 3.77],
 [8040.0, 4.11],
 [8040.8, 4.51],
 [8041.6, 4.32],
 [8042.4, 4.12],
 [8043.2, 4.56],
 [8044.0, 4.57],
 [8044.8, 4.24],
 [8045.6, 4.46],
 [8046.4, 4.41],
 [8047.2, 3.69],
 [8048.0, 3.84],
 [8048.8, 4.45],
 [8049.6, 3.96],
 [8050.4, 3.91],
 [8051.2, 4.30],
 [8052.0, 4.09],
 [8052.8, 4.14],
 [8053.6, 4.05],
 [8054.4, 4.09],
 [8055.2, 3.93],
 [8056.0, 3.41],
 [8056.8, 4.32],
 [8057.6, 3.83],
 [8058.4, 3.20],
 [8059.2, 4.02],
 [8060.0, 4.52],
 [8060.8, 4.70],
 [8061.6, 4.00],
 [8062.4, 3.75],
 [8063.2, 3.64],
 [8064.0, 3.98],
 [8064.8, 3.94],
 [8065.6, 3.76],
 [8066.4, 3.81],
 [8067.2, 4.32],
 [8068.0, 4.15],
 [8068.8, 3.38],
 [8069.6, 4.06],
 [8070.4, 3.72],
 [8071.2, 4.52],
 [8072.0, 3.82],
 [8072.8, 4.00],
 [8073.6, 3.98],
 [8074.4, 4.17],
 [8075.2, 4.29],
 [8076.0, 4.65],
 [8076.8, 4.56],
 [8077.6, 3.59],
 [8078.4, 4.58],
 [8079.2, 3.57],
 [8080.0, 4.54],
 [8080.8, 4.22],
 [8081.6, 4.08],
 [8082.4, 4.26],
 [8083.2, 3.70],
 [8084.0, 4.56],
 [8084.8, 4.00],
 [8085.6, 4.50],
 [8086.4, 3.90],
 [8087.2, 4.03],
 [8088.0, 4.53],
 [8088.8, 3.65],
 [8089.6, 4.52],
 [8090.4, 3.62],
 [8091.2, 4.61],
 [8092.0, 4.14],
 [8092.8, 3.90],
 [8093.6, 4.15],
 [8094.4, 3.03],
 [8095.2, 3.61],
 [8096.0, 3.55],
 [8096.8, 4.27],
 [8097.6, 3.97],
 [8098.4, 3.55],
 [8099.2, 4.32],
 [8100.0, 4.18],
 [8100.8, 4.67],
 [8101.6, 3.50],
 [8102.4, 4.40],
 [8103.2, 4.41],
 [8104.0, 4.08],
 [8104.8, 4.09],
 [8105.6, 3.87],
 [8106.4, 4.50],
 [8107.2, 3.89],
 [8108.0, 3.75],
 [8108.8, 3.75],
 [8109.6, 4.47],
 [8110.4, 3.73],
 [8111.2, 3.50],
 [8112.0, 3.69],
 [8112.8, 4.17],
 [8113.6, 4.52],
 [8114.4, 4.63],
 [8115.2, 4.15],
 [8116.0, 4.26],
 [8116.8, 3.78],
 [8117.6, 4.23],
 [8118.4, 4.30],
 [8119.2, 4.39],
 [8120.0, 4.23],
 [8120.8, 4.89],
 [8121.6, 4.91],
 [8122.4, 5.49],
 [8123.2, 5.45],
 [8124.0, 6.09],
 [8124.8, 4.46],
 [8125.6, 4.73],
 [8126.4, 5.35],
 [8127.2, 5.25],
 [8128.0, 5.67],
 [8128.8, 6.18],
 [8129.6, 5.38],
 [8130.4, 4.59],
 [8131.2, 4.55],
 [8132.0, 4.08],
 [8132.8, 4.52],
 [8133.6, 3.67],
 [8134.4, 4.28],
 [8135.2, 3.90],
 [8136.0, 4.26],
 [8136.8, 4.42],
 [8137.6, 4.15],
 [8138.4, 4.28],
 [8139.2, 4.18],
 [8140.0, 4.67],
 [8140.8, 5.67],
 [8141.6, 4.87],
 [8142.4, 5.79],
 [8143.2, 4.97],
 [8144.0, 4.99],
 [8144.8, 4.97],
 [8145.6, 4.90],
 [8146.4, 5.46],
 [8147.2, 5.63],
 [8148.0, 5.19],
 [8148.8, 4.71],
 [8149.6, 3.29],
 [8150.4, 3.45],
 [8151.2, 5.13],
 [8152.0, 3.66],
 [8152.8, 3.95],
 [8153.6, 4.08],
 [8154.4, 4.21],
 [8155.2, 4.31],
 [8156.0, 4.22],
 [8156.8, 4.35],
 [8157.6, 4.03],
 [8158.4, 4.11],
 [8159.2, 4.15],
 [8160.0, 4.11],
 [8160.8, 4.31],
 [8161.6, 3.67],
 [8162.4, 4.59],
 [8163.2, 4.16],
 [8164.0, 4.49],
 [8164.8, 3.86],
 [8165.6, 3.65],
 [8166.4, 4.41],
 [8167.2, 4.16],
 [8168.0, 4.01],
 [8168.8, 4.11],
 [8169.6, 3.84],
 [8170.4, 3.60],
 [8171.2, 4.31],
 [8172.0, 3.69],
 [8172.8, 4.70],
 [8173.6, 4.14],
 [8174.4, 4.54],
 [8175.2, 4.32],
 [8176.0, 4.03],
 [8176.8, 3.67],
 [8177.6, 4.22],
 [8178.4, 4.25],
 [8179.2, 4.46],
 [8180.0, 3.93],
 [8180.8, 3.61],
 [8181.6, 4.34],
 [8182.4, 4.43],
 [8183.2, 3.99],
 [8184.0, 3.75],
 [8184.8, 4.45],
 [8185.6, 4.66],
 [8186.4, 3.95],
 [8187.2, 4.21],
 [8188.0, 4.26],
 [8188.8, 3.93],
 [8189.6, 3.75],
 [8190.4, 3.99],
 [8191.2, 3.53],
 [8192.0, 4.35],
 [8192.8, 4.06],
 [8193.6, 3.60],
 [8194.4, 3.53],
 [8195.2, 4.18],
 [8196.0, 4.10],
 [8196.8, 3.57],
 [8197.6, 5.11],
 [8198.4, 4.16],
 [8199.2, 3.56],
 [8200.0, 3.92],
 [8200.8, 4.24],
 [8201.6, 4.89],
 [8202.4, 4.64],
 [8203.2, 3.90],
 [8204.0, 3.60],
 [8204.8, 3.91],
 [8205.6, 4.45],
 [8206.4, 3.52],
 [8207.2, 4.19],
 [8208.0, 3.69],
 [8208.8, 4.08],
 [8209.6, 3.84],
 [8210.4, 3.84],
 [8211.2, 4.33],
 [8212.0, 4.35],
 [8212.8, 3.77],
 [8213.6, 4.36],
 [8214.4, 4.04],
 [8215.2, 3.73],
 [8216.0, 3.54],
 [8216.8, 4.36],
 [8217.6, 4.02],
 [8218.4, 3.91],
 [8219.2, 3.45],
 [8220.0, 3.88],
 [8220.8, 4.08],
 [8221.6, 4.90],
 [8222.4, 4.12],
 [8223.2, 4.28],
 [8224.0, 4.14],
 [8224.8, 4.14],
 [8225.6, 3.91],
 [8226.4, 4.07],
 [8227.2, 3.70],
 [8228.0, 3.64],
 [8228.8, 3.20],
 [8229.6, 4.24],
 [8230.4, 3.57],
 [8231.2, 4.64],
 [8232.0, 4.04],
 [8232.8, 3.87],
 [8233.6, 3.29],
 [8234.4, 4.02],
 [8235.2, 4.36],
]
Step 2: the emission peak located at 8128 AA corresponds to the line [S II]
